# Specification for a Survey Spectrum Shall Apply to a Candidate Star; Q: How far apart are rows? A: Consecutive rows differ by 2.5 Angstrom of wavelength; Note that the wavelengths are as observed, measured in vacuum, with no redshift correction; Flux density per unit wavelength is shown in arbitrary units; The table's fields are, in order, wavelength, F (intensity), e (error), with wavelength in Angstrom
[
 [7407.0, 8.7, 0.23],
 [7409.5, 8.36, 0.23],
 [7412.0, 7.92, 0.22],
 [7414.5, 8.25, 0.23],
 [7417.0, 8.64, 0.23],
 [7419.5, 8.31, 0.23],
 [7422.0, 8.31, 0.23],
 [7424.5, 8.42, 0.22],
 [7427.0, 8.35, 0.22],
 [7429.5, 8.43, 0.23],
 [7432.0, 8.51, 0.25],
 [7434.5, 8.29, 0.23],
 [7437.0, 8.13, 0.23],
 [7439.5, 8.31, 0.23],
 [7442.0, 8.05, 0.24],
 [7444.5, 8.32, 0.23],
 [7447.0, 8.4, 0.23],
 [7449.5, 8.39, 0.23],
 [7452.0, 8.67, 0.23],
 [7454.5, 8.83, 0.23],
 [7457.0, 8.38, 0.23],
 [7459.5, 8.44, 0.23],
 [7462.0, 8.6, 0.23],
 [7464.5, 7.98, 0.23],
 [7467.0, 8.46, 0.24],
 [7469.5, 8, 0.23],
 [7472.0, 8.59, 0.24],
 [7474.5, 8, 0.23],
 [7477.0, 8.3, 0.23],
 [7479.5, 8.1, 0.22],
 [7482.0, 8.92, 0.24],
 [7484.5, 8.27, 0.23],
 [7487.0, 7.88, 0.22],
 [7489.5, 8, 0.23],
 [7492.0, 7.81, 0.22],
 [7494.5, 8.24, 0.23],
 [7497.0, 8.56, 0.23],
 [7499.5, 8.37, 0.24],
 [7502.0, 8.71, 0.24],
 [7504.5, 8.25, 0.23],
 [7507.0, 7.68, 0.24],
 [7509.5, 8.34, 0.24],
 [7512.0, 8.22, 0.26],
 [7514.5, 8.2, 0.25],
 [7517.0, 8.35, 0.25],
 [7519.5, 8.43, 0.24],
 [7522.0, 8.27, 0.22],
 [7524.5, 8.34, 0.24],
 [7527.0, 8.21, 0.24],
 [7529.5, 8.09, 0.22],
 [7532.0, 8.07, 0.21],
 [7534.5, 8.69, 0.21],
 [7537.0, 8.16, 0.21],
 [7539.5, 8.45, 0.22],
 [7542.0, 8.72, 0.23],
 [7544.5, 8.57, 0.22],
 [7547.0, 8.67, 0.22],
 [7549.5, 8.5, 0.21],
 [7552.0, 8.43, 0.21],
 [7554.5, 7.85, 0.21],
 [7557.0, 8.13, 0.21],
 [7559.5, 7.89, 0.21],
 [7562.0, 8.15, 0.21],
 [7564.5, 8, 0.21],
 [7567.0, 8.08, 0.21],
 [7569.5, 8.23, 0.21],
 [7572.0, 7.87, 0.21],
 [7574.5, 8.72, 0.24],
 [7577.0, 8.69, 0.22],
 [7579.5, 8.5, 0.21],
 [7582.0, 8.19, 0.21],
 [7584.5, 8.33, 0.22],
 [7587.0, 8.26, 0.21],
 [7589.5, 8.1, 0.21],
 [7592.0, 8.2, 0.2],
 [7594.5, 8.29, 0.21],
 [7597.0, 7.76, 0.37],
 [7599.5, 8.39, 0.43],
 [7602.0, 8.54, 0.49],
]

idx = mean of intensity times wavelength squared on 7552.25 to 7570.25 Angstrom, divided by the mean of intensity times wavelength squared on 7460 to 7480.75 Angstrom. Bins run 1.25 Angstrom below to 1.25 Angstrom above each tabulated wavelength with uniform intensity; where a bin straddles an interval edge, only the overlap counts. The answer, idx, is 1.00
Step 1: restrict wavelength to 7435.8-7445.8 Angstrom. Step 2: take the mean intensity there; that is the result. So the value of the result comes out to 8.2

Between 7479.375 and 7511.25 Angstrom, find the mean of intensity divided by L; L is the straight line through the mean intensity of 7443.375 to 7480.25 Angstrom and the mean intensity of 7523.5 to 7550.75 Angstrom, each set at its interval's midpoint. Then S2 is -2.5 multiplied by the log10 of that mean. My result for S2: 0.02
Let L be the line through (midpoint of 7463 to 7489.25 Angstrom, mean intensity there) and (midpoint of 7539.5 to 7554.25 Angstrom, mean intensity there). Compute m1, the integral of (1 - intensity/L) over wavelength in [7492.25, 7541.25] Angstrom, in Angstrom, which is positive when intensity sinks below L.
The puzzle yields 0.6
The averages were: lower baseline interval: 8.24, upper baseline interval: 8.52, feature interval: 8.29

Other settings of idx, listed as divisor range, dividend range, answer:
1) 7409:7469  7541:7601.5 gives 1.03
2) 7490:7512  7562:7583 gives 1.02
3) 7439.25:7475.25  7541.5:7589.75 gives 1.02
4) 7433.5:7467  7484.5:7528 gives 1.00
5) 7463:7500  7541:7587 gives 1.03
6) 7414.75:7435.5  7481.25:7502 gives 1.00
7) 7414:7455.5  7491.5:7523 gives 1.01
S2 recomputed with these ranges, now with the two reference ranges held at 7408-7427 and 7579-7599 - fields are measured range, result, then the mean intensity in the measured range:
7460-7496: 0.01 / 8.23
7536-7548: -0.04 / 8.52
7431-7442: 0.00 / 8.28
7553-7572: 0.02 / 8.04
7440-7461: -0.02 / 8.43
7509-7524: -0.01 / 8.3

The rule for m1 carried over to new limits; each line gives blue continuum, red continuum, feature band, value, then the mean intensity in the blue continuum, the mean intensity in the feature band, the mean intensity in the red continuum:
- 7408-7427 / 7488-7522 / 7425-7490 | -0.4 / 8.32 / 8.34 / 8.24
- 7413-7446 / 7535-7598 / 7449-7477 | -0.2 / 8.33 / 8.39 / 8.28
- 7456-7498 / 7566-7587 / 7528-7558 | -0.2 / 8.26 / 8.36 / 8.33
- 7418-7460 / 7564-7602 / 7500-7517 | 0.2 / 8.39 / 8.25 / 8.26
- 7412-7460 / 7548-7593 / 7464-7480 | 0.2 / 8.38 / 8.22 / 8.23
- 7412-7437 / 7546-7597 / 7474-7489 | 0.1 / 8.35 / 8.24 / 8.24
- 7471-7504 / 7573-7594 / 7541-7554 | -0.3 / 8.29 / 8.53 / 8.36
